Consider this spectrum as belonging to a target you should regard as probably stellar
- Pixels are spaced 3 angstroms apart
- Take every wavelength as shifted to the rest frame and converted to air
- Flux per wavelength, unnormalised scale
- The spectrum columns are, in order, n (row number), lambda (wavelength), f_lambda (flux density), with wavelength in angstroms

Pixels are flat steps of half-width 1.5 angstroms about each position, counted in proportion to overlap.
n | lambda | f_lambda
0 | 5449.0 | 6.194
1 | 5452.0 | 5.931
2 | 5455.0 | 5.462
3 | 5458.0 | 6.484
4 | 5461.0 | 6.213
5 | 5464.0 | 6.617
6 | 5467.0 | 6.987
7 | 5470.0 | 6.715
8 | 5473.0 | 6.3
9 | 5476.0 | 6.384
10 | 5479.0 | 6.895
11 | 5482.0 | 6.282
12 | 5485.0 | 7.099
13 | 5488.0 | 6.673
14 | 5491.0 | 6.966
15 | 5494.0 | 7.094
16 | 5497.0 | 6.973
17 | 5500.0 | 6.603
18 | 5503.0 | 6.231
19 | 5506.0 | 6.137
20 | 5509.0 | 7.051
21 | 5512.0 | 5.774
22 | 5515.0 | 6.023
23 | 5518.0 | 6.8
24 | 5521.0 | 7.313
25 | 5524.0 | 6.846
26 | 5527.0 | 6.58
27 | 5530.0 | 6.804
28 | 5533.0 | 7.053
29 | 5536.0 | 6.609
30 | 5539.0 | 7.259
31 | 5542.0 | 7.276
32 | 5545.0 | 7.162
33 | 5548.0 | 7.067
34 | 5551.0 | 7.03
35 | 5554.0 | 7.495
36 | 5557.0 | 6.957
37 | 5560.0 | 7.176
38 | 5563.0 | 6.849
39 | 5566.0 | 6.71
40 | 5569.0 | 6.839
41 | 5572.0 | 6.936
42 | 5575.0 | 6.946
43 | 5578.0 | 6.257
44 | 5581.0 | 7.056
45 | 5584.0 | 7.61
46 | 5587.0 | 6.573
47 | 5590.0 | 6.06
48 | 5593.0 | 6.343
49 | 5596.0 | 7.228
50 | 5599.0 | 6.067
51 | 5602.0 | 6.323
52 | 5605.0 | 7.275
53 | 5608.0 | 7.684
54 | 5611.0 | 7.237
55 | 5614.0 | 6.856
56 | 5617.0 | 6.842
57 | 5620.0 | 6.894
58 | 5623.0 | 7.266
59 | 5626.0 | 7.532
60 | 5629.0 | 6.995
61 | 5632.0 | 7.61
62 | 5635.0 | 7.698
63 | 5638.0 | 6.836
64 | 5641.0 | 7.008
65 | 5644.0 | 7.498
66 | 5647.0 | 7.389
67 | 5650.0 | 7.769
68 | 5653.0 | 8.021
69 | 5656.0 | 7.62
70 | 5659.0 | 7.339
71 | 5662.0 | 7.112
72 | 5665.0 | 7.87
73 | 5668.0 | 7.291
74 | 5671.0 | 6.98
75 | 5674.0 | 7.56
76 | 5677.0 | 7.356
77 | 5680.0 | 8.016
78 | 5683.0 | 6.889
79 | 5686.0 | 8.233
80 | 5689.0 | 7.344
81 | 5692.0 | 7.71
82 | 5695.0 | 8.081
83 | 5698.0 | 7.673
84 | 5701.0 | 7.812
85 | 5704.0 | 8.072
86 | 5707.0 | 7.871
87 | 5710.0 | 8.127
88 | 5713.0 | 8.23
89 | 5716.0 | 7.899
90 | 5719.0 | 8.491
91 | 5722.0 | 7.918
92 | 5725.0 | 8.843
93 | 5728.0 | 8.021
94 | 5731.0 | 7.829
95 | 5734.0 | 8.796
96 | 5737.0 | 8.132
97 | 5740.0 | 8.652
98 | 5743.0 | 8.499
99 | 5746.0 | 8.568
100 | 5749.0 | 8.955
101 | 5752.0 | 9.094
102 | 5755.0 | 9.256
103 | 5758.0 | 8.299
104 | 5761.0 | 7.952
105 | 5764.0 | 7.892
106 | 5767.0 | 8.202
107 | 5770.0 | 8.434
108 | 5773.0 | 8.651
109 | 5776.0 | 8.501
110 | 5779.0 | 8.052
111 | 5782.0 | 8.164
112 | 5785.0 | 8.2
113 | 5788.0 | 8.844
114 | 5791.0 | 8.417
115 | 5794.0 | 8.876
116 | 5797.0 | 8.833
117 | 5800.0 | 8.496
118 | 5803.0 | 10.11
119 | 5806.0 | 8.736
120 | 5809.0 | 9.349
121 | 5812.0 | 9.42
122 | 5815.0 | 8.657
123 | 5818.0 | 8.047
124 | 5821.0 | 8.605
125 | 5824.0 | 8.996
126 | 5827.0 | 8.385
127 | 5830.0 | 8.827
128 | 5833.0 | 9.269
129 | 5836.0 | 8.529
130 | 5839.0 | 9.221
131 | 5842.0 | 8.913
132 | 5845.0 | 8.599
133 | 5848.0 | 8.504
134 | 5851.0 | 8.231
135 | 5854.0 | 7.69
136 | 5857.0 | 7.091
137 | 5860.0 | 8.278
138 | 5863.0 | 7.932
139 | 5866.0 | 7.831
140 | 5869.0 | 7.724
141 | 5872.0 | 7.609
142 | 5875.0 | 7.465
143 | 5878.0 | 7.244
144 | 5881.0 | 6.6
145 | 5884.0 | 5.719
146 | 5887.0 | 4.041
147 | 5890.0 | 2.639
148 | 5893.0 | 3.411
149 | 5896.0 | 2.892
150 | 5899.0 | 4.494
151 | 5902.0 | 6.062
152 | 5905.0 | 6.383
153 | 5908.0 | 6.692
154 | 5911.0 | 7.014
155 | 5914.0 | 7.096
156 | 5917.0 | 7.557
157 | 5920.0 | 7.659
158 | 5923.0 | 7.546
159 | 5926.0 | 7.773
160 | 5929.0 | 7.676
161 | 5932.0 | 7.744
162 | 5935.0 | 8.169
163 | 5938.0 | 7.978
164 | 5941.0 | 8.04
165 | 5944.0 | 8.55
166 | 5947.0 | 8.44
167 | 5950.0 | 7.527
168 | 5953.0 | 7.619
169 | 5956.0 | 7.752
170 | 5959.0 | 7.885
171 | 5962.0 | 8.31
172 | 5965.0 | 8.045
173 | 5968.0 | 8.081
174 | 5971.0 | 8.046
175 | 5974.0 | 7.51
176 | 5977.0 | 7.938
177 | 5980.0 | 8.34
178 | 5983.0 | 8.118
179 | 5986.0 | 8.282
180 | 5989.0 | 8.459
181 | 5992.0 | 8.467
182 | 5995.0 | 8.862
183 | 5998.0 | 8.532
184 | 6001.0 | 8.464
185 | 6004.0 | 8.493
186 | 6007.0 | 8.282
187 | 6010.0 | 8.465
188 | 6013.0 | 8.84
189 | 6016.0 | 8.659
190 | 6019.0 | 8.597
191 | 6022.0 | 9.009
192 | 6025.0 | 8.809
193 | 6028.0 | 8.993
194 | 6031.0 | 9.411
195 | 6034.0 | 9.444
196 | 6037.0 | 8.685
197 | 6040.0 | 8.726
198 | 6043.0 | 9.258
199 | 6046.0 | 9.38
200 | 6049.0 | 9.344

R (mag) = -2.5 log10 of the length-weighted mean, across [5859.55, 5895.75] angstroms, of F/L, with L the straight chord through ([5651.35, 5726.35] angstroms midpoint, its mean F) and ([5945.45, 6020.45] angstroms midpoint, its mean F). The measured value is 0.29 mag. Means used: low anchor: 7.77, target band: 6.2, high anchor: 8.24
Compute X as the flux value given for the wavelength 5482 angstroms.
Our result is 6.282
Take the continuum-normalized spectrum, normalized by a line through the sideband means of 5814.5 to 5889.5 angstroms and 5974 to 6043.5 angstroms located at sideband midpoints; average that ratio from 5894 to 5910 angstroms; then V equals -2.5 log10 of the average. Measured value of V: 0.46 mag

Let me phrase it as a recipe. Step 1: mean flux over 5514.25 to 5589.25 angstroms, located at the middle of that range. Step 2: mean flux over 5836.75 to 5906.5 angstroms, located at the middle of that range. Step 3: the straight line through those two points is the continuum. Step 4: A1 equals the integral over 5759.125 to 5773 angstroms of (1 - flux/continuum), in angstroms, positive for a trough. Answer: -2.8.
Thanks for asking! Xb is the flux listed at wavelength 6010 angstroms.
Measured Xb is 8.465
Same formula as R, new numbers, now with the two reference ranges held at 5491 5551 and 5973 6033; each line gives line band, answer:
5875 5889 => 0.33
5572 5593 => 0.04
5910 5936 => 0.09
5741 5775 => -0.12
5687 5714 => -0.06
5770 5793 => -0.09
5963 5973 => 0.05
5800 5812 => -0.19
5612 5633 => 0.00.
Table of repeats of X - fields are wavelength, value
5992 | 8.467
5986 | 8.282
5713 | 8.23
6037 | 8.685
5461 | 6.213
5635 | 7.698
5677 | 7.356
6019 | 8.597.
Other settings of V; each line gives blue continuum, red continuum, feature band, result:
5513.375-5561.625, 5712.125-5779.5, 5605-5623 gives 0.054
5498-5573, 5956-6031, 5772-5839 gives -0.129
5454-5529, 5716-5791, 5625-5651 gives 0.036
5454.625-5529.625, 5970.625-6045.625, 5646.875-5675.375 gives -0.036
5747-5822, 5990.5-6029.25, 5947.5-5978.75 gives 0.099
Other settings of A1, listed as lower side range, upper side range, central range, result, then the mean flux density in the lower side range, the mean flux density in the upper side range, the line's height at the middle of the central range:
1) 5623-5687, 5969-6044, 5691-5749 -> -4.1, 7.45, 8.58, 7.66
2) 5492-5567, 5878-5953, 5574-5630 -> -0.8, 6.84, 6.61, 6.79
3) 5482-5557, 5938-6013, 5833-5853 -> -2.3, 6.82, 8.2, 7.8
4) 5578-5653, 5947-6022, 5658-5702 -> -1.6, 7.07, 8.25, 7.28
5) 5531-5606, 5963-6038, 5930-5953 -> 0.7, 6.88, 8.51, 8.29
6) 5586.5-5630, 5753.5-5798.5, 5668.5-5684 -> 0.3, 6.88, 8.44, 7.51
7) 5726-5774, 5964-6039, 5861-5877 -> 1.5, 8.45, 8.52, 8.48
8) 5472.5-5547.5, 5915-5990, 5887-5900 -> 7.3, 6.74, 7.95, 7.79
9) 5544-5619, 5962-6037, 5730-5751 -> -2.8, 6.9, 8.51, 7.51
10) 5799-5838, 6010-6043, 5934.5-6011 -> 6.3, 8.89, 8.91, 8.91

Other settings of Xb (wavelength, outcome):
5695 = 8.081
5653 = 8.021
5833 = 9.269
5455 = 5.462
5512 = 5.774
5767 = 8.202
